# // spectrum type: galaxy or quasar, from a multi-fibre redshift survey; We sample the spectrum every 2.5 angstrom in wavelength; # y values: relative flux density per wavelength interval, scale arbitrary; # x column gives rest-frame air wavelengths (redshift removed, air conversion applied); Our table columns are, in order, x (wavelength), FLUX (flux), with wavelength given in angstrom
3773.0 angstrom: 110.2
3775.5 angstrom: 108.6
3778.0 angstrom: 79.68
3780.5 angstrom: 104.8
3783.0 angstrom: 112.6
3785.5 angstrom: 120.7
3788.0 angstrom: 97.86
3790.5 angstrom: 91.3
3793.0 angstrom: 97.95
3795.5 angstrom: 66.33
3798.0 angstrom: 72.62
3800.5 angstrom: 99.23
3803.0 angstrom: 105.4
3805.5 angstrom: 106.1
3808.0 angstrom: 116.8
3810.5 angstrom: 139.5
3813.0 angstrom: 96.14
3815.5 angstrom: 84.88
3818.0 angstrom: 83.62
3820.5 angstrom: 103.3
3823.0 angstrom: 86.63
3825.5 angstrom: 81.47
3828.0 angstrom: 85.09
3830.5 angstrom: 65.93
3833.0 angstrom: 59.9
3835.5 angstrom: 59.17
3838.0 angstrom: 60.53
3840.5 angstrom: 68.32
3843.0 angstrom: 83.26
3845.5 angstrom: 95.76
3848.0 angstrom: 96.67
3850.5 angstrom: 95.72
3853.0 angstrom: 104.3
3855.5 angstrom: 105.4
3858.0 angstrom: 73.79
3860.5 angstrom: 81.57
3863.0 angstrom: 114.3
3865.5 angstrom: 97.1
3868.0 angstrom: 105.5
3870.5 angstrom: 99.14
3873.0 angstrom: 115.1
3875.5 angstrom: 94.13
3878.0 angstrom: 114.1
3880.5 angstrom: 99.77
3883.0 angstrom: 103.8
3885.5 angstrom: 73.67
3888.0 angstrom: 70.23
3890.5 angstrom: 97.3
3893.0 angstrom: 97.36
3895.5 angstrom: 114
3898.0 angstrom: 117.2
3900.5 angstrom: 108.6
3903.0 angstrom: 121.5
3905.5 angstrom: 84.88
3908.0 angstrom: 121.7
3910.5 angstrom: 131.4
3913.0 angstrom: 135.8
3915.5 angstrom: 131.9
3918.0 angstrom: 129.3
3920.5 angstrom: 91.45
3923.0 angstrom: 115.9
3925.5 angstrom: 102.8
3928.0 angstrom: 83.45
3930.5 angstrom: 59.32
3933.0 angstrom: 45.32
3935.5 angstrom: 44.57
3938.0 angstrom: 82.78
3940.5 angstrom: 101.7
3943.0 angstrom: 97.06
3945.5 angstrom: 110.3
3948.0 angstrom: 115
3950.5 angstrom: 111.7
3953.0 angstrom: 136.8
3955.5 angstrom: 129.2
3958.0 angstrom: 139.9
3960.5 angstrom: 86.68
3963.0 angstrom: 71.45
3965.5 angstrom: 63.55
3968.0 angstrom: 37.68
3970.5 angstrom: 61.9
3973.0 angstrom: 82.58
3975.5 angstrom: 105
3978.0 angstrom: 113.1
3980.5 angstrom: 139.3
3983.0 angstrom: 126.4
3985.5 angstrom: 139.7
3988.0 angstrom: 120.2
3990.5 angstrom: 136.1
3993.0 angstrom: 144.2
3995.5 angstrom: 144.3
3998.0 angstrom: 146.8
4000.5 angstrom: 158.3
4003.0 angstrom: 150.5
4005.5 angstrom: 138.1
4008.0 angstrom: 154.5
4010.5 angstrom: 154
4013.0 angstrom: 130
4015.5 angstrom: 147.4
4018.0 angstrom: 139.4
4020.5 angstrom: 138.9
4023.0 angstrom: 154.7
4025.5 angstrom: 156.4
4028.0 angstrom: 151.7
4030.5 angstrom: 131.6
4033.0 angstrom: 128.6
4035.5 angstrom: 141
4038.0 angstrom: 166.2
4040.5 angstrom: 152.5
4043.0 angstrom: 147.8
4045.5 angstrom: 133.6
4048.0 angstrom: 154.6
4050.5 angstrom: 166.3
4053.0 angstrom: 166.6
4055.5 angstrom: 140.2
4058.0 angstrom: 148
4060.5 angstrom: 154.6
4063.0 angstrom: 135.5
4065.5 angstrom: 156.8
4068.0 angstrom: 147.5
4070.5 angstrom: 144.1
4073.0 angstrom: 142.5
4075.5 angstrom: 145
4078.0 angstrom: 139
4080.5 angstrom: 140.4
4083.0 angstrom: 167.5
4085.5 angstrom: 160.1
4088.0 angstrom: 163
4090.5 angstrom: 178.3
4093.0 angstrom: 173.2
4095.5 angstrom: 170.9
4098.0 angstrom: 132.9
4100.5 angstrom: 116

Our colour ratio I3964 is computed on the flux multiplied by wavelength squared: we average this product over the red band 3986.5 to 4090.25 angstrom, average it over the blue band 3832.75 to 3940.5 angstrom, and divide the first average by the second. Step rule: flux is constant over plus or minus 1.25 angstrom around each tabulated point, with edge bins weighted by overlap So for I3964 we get 1.67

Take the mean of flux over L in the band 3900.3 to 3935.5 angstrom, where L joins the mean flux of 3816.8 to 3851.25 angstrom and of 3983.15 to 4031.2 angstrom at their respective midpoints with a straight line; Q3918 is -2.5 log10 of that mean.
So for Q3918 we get 0.08 mag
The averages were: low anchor 80.2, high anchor 144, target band 102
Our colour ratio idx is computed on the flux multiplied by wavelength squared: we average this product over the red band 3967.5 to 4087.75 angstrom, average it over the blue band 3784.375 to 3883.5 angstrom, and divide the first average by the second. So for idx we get 1.66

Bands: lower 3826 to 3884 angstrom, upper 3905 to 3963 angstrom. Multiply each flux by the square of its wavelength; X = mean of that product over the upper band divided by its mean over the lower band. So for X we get 1.19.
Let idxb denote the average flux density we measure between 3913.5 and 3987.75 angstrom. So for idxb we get 99.1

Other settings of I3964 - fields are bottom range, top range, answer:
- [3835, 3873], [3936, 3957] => 1.25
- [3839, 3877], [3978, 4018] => 1.59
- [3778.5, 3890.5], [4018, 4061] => 1.78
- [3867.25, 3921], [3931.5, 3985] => 0.92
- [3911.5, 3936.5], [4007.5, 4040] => 1.62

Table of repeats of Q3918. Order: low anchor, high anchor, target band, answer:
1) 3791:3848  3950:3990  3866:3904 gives -0.08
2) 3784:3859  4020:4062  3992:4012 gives -0.08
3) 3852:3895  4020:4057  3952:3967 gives 0.20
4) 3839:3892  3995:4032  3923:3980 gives 0.34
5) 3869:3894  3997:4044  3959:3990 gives 0.33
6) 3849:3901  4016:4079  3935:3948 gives 0.26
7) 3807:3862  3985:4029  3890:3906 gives 0.01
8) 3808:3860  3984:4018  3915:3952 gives 0.26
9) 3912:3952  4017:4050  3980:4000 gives -0.10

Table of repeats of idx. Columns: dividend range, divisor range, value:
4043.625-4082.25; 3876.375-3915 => 1.51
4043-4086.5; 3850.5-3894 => 1.70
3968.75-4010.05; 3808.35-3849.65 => 1.64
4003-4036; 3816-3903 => 1.70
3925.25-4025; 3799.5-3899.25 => 1.30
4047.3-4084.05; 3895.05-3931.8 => 1.47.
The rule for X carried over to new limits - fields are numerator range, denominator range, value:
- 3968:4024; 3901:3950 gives 1.35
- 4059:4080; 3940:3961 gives 1.33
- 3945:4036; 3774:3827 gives 1.41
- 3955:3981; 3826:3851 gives 1.27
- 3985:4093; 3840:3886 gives 1.68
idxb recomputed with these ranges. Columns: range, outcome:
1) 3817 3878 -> 88.7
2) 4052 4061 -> 152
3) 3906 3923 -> 121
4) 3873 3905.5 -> 101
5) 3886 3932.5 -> 105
